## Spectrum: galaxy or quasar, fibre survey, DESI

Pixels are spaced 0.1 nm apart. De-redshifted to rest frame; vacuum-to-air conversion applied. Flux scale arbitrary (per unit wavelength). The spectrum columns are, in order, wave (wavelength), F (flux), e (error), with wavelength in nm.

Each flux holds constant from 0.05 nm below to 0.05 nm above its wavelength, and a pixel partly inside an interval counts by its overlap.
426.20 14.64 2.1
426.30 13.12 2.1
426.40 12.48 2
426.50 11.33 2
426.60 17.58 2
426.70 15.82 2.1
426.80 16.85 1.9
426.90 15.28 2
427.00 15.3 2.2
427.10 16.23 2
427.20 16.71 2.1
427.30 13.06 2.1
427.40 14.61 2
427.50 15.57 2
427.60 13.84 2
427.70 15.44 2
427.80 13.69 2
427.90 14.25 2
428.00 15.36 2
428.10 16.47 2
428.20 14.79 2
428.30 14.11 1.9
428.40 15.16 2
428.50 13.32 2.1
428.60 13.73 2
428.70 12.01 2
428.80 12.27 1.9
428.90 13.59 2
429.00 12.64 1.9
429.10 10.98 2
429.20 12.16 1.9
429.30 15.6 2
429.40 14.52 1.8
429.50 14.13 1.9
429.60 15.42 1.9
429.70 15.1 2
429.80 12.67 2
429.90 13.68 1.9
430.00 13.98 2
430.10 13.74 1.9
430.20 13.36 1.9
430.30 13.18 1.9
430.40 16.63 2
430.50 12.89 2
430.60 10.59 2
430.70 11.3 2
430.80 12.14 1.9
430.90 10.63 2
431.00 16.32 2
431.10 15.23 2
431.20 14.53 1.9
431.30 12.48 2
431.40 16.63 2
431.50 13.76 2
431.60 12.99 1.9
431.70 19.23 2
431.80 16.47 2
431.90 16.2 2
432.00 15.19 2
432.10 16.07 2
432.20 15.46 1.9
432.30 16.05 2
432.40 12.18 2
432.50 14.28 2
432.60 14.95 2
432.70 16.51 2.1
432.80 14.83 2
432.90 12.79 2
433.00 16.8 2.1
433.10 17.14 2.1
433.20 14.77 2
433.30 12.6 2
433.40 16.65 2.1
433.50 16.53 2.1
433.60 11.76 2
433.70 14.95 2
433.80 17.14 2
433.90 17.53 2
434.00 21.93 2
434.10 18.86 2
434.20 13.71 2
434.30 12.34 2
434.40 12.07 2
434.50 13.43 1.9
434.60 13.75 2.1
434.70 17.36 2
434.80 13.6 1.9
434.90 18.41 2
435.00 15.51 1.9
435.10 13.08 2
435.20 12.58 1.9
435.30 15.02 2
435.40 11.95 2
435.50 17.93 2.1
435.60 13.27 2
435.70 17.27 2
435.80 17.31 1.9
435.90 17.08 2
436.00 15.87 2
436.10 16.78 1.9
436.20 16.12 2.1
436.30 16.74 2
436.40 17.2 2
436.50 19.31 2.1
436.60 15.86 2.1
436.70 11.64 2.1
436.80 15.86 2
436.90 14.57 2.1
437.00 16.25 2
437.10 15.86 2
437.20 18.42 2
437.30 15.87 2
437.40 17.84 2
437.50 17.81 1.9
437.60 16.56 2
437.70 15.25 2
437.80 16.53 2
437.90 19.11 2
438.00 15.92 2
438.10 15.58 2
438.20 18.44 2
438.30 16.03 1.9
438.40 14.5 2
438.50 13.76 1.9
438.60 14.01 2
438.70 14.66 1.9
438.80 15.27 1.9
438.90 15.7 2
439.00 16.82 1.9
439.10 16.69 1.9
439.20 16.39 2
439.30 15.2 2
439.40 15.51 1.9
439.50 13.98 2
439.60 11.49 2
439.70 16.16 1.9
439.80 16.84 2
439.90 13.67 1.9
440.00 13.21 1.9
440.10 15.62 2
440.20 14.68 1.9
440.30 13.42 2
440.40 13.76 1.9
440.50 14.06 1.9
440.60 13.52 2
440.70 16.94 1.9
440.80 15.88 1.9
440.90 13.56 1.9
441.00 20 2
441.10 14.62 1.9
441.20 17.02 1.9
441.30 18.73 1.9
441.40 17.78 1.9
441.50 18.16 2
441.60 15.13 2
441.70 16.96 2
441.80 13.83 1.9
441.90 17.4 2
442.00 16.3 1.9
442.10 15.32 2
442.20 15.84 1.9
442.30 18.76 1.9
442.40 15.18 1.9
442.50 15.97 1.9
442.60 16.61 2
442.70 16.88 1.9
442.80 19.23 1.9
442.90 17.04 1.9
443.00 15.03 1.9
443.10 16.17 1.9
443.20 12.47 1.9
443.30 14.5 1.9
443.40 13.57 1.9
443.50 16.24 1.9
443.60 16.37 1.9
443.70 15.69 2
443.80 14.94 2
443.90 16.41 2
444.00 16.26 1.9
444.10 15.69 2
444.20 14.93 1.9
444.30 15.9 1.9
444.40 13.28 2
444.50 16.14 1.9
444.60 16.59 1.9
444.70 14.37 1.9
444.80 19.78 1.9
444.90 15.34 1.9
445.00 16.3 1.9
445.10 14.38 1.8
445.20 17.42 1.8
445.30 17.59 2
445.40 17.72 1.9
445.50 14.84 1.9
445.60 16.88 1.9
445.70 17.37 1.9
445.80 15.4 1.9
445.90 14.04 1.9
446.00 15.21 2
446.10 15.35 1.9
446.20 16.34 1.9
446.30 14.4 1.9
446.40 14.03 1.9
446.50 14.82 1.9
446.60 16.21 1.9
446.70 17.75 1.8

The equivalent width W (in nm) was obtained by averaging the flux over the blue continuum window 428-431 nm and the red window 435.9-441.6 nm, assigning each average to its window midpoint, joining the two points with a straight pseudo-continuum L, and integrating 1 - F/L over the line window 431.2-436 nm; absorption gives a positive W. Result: -0.24 nm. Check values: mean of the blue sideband 13.6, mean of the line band 15.3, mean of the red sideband 15.8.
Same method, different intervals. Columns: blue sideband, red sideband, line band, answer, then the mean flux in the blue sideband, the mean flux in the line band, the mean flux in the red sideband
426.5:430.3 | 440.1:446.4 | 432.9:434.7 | -0.06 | 14.3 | 15.4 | 15.9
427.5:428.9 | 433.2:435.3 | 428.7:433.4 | 0.14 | 14.2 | 14.2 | 15.2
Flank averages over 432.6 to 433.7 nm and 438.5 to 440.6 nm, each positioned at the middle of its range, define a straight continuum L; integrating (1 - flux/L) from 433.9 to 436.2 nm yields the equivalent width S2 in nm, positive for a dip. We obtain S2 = -0.08 nm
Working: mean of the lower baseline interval 15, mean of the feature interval 15.5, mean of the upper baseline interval 14.8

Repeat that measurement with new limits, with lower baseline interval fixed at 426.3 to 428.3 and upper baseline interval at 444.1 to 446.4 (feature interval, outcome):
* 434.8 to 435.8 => 0.02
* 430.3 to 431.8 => 0.11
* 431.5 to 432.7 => -0.01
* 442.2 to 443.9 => -0.02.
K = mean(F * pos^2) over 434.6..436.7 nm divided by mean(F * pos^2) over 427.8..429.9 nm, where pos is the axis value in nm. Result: 1.2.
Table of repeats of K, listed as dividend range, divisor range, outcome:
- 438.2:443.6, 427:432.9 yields 1.15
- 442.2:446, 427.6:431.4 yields 1.24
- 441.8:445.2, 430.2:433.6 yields 1.15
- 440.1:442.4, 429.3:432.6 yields 1.17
